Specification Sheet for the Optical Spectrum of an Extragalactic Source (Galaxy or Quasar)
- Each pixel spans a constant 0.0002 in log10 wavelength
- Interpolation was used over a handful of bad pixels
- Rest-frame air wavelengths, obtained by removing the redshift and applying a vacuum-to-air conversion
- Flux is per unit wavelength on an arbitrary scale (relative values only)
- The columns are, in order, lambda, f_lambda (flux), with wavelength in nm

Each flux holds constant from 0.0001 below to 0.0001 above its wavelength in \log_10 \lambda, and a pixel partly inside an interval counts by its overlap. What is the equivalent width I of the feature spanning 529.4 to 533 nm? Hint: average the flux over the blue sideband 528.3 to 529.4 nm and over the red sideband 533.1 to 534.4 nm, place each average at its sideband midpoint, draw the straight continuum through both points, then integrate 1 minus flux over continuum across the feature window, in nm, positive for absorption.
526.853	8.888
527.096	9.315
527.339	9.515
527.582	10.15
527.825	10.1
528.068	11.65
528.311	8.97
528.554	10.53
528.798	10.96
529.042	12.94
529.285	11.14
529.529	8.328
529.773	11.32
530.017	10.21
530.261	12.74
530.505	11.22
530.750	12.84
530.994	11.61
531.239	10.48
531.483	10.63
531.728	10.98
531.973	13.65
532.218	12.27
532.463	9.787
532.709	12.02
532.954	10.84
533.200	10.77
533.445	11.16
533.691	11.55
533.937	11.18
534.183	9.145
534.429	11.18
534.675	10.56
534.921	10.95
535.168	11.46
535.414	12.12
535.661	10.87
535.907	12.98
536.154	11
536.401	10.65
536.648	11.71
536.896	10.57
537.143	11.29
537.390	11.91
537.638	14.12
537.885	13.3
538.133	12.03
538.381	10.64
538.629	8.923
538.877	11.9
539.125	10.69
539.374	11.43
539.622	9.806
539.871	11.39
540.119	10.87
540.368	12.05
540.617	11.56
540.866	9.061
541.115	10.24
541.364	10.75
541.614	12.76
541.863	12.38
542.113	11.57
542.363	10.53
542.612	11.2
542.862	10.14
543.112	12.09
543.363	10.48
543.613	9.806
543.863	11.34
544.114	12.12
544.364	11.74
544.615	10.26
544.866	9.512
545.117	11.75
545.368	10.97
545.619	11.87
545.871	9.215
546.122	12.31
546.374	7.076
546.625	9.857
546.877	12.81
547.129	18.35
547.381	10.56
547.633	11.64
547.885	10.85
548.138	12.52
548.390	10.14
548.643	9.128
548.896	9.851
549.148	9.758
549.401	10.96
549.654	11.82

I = -0.11 nm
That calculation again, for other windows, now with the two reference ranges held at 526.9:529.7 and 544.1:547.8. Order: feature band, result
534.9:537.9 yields -0.27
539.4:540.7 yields -0.02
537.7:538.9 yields -0.06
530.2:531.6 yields -0.15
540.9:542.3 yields -0.03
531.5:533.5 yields -0.16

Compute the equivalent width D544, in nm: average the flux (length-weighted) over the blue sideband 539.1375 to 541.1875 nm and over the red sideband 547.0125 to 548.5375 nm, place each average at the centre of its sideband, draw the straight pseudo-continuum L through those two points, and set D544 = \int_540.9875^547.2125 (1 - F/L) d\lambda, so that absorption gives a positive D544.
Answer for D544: 0.19 nm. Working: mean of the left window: 10.8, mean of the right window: 12.3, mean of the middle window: 11.2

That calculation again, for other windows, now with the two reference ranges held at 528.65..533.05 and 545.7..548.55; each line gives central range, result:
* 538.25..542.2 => 0.12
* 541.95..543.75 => 0.08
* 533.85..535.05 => 0.08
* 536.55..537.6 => -0.02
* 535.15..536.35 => -0.03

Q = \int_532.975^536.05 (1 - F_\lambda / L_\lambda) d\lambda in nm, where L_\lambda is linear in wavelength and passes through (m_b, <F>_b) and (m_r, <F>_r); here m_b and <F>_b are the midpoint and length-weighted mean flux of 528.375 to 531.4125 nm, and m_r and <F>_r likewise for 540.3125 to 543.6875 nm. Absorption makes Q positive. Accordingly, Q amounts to -0.01 nm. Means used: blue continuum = 11.1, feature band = 11.2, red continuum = 11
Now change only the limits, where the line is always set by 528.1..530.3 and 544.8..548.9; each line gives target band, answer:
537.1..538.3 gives -0.18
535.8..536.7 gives -0.05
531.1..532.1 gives -0.06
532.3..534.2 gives -0.02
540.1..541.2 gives 0.02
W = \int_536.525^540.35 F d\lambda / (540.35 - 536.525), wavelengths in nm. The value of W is 11.4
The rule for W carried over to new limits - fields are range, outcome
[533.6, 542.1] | 11.3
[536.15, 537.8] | 11.7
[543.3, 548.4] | 11.2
